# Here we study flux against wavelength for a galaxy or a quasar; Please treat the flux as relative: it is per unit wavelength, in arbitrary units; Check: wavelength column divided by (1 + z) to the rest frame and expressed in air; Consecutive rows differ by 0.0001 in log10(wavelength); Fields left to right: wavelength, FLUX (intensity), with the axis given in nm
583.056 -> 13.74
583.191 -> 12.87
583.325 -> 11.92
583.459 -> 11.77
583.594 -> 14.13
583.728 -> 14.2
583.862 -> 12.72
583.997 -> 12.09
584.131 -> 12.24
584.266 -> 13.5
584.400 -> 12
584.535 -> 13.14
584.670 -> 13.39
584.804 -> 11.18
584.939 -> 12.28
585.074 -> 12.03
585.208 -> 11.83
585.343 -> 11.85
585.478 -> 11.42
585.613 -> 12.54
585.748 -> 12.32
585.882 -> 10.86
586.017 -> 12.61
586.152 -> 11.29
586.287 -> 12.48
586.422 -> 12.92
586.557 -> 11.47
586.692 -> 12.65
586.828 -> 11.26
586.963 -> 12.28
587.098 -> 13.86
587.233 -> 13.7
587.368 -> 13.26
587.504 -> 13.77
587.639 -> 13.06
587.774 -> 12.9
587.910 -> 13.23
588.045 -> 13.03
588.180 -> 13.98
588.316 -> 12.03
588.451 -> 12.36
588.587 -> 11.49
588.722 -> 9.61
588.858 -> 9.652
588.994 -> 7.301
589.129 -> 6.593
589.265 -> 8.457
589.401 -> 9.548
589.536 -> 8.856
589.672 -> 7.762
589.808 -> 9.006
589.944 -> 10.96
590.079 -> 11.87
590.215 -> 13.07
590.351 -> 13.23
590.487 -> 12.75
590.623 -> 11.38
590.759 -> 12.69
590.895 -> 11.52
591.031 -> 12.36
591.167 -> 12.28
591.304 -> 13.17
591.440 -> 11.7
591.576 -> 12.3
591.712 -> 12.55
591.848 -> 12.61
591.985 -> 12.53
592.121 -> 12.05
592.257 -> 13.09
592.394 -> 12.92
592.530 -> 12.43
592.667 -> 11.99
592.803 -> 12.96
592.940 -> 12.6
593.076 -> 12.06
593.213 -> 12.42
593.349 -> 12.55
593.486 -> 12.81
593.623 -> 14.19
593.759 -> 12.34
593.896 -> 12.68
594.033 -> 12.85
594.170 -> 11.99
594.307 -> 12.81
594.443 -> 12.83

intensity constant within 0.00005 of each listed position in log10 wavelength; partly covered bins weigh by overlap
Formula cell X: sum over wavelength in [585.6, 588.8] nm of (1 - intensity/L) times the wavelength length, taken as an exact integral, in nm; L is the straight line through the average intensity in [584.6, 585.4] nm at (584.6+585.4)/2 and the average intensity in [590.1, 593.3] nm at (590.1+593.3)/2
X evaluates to -0.060 nm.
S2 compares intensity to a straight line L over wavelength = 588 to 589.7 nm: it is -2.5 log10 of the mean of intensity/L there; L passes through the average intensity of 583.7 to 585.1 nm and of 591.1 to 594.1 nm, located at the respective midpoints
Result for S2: 0.24 mag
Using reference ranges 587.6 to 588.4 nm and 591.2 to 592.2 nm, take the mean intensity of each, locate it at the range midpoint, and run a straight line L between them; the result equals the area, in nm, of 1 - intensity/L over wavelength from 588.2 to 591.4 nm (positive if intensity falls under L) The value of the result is 0.47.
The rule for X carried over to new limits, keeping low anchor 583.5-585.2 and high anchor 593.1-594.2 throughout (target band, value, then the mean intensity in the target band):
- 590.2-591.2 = 0.03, 12.4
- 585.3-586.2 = 0.06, 11.9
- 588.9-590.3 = 0.37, 9.4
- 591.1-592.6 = 0.02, 12.5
